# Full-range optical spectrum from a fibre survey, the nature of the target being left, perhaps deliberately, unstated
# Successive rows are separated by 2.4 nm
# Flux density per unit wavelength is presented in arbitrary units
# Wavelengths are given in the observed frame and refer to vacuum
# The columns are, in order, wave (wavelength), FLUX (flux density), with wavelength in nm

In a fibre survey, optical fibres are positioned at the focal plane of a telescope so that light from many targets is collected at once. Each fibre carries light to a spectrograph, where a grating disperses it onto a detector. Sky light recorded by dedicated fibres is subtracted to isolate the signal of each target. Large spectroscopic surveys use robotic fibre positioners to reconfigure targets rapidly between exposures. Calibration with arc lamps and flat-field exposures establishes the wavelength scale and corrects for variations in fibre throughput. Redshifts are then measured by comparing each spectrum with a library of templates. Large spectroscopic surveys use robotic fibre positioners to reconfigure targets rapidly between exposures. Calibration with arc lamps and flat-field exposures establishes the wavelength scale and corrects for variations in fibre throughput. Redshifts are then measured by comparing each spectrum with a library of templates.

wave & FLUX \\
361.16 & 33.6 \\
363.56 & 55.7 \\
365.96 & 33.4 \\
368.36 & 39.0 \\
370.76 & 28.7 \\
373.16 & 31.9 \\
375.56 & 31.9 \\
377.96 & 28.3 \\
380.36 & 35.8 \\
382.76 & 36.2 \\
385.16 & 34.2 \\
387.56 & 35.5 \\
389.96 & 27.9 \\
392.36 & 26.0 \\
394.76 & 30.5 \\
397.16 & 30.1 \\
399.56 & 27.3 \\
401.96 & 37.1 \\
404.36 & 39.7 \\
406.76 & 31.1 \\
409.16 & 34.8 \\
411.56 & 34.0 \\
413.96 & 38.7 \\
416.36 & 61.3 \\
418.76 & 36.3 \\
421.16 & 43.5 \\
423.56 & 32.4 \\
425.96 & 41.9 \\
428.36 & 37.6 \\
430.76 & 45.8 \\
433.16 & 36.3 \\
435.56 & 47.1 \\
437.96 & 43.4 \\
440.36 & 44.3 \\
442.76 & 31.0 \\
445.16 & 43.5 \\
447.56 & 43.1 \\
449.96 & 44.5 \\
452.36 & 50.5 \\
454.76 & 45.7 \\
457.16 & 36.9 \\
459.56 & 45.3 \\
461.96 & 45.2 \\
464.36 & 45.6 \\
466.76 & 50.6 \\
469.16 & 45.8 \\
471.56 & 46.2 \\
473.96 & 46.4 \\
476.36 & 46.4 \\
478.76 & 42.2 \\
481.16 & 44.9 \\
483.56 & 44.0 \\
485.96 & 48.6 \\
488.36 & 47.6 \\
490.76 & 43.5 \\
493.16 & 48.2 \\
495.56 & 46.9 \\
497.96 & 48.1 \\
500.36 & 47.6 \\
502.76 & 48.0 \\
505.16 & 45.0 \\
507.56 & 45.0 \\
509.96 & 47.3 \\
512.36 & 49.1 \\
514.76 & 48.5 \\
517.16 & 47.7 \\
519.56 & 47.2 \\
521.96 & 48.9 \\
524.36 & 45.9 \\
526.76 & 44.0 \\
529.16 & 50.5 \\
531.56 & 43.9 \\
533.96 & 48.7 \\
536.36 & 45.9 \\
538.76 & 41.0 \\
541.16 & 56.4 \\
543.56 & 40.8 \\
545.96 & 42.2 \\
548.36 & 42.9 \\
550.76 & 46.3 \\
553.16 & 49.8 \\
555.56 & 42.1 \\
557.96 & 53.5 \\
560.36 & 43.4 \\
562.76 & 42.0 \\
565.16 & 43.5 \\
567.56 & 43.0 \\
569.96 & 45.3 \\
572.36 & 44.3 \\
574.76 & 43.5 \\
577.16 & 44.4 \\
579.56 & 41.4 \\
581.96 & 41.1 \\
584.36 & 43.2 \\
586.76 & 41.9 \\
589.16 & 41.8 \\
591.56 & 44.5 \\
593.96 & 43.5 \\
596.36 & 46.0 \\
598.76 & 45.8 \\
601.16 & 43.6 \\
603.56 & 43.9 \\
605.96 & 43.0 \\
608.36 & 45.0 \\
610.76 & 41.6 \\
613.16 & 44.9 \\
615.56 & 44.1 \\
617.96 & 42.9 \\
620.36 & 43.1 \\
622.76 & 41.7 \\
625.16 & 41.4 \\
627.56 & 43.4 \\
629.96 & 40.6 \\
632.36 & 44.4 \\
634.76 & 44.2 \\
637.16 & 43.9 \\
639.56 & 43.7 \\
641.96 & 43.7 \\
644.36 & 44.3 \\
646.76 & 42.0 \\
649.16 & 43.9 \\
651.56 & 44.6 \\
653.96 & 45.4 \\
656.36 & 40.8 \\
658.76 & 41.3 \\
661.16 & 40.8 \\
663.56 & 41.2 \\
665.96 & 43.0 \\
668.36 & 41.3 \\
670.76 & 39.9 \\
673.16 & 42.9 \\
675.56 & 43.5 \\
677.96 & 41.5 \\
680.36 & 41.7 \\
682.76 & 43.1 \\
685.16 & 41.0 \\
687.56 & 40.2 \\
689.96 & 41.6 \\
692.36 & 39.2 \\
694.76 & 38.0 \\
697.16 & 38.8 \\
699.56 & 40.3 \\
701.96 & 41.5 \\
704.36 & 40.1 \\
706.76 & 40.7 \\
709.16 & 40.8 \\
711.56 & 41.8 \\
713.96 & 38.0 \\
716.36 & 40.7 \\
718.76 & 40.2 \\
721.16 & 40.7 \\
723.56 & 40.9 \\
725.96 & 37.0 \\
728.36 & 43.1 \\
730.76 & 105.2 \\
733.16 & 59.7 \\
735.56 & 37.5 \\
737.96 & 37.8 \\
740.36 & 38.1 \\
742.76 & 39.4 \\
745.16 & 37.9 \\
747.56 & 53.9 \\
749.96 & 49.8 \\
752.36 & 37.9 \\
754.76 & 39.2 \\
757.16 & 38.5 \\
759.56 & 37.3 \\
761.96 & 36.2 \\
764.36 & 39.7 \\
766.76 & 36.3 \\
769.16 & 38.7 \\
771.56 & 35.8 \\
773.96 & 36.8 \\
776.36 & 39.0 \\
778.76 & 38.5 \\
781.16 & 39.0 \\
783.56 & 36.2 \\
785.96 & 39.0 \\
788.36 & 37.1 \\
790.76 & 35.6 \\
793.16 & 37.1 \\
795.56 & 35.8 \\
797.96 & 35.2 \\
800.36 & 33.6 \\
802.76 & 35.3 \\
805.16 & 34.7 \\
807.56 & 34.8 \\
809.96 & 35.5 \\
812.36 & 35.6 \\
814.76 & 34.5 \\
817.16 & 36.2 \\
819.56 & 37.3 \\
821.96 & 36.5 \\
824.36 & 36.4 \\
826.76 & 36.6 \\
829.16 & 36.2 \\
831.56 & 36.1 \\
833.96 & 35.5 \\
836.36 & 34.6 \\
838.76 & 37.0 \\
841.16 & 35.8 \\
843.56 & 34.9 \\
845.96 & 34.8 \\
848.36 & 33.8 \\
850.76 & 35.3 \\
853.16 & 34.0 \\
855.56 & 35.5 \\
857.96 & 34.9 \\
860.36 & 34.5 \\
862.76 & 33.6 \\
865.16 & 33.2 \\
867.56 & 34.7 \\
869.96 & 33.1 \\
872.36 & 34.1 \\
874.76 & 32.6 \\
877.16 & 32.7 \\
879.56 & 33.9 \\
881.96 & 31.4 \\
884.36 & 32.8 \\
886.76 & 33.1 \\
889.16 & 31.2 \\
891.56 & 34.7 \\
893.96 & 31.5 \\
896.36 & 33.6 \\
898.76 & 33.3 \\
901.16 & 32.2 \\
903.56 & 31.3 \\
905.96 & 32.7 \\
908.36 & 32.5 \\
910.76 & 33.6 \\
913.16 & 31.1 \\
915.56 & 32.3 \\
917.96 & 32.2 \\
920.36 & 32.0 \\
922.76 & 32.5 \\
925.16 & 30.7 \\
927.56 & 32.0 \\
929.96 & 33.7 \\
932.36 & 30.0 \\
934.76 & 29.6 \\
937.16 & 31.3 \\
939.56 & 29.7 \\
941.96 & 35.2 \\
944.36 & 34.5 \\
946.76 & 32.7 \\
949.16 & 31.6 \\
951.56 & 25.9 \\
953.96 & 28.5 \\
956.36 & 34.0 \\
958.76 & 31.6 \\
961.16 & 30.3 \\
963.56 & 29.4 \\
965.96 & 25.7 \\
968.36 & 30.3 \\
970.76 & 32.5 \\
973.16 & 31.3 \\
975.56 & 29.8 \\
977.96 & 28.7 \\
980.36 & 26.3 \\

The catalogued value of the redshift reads 0.11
